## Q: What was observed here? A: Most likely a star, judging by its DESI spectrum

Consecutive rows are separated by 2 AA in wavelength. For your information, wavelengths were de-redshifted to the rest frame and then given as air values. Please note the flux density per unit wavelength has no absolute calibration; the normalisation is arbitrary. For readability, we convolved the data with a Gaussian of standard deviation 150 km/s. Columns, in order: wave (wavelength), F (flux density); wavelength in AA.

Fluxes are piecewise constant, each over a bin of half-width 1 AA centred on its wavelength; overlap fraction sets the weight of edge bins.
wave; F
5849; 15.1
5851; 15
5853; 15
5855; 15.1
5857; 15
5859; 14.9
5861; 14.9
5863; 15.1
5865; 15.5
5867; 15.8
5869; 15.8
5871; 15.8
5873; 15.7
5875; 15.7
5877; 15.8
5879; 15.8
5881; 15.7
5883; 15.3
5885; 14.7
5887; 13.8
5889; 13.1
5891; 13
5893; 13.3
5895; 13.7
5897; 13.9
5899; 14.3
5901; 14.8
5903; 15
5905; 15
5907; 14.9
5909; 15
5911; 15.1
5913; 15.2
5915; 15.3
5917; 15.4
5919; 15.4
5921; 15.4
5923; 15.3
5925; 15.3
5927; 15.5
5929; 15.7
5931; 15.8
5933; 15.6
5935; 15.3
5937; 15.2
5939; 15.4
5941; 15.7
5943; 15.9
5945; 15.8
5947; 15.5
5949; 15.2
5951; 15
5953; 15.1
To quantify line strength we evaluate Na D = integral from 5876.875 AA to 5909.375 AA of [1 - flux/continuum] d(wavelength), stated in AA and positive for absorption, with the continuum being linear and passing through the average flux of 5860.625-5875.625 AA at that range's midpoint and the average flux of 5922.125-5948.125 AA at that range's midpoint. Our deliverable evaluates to 2.2 AA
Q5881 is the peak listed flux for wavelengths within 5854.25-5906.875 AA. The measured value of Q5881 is 15.8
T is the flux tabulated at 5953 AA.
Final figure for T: 15.1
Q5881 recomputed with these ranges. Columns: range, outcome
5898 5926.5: 15.4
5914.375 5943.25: 15.9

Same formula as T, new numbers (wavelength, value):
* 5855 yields 15.1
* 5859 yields 14.9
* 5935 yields 15.3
